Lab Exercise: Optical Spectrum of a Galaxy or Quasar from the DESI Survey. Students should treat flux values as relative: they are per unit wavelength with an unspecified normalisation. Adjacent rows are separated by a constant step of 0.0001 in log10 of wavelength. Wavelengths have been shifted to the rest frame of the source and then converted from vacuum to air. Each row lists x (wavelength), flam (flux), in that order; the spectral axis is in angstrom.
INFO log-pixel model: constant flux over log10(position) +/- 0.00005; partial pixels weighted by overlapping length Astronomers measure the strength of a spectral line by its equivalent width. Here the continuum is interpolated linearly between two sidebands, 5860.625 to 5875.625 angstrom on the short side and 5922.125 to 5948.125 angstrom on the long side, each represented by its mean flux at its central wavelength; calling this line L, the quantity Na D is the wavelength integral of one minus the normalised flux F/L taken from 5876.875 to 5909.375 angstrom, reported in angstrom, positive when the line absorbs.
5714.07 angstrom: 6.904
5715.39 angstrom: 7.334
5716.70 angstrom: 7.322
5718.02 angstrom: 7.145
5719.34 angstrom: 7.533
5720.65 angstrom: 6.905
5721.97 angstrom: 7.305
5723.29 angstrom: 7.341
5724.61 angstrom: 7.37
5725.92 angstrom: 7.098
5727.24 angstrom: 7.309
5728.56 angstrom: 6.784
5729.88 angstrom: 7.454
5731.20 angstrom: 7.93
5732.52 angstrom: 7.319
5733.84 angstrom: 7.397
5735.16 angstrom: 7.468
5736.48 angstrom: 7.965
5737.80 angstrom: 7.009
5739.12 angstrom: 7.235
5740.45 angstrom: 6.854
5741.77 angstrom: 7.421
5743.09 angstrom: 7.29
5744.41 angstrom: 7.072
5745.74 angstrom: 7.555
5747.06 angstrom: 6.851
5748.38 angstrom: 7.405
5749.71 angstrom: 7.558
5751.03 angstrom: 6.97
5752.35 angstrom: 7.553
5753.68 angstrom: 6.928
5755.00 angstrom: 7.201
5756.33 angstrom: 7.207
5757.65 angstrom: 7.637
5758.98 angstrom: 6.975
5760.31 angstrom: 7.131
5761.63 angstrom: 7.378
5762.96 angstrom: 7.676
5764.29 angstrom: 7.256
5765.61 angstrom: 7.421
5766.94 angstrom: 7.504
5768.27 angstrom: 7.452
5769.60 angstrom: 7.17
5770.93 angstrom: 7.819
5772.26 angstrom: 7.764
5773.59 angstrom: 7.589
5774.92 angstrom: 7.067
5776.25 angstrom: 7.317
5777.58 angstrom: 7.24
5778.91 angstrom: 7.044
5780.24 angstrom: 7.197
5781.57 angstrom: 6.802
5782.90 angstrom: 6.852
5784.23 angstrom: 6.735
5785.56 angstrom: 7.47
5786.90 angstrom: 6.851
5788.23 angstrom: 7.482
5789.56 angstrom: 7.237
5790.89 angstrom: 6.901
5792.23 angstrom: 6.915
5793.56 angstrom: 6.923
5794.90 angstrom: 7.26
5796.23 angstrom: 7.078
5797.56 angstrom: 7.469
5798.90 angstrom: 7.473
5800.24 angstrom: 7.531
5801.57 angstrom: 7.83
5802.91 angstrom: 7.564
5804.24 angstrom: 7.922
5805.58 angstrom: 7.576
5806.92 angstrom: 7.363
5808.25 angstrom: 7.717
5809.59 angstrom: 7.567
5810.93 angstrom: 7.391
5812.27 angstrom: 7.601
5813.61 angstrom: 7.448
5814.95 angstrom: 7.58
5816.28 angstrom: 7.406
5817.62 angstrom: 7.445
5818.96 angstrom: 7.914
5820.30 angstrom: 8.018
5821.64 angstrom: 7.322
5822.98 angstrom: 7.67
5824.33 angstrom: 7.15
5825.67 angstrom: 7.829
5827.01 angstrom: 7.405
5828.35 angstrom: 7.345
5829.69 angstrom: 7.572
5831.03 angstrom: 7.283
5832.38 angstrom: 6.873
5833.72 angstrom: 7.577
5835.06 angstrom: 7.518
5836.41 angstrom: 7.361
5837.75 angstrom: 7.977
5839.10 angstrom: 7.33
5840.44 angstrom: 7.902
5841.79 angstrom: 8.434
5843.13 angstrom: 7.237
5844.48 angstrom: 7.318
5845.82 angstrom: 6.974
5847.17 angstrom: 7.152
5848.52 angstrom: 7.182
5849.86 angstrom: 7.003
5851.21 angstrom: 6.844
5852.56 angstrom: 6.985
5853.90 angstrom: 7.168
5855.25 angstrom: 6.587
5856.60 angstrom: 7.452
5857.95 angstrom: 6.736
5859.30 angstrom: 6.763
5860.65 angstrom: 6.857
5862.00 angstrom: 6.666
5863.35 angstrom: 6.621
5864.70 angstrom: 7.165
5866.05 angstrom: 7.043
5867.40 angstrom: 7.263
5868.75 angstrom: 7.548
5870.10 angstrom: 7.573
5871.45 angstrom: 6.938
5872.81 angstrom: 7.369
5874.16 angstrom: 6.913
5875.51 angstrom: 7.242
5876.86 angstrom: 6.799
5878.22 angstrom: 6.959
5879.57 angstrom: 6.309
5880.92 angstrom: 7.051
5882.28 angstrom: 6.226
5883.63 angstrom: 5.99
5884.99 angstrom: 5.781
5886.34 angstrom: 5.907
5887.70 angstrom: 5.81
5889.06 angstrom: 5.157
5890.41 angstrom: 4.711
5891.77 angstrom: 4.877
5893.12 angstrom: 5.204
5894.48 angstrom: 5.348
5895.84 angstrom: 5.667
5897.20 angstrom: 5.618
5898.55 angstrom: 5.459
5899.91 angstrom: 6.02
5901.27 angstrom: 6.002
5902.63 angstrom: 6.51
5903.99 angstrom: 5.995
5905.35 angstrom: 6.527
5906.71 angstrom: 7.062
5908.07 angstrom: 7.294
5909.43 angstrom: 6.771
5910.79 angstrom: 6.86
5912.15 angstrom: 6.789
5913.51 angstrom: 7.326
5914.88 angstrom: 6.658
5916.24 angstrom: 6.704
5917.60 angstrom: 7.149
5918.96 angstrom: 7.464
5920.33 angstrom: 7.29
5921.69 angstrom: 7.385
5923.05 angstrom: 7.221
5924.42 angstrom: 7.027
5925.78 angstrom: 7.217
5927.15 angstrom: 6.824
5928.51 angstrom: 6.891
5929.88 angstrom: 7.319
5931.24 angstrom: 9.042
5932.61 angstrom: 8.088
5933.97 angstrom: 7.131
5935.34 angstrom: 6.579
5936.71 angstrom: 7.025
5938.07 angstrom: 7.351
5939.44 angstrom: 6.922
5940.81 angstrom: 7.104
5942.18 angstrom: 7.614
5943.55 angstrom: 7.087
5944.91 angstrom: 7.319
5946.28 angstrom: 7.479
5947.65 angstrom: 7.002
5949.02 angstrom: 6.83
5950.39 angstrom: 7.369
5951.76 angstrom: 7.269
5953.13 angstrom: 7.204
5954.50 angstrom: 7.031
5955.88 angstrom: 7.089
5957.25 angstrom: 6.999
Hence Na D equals 5.3 angstrom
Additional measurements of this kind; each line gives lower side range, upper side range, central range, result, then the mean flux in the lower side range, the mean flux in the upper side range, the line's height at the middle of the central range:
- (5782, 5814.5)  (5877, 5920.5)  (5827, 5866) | -2.2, 7.34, 6.26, 6.82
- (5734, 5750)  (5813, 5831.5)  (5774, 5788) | 0.6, 7.3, 7.53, 7.41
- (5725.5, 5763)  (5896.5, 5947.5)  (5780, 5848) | -2.3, 7.29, 6.98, 7.17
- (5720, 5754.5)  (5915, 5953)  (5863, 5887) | 1.4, 7.28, 7.24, 7.25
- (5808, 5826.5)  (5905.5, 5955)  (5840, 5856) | 0.5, 7.57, 7.18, 7.46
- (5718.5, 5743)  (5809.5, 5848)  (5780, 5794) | 0.7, 7.31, 7.5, 7.42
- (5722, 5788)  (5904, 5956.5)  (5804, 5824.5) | -0.9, 7.28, 7.15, 7.24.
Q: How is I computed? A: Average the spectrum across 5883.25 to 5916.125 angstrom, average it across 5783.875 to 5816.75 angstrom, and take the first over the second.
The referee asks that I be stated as 0.8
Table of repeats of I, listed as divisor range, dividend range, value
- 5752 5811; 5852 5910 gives 0.88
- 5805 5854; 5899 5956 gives 0.95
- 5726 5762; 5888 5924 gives 0.87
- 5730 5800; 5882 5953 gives 0.92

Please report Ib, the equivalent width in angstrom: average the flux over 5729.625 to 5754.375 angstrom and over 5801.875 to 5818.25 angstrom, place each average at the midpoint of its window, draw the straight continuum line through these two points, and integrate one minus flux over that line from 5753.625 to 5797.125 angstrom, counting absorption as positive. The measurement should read 1.2 angstrom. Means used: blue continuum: 7.33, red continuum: 7.56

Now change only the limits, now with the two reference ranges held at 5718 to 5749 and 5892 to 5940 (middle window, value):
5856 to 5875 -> -0.4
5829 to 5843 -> -1.1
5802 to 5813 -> -0.8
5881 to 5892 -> 1.9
